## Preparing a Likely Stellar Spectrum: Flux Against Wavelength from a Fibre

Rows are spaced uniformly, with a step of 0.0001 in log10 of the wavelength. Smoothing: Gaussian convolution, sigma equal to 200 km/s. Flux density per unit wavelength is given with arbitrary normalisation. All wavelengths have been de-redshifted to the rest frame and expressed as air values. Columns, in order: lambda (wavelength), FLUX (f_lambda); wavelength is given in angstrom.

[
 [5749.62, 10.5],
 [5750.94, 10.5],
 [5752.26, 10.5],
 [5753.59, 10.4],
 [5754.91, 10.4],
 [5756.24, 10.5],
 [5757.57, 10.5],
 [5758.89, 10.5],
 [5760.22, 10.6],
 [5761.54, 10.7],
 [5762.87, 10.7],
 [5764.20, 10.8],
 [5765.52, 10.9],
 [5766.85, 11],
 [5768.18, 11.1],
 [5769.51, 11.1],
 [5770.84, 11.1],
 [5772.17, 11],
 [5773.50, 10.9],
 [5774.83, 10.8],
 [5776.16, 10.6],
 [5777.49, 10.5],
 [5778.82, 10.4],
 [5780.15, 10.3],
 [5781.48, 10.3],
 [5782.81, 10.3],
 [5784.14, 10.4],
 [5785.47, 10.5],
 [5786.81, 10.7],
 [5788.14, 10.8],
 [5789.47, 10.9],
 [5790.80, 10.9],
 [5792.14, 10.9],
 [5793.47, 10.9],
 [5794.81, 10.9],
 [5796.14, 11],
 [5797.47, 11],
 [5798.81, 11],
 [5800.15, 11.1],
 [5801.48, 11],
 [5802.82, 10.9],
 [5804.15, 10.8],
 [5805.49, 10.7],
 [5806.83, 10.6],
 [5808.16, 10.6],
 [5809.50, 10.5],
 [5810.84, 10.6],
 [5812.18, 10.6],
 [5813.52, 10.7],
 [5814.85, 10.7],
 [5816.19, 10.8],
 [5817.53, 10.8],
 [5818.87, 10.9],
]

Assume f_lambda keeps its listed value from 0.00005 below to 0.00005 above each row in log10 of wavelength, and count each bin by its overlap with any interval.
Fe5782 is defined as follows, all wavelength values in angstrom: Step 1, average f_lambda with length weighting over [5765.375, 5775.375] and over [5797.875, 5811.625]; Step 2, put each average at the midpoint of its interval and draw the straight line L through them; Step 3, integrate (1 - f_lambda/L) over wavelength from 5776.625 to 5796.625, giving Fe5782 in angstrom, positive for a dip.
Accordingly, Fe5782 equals 0.44 angstrom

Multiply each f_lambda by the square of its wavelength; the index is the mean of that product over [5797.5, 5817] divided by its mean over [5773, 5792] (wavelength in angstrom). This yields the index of 1.02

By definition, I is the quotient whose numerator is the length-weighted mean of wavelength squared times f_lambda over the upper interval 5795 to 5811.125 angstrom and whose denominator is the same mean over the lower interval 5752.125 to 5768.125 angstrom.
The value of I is 1.0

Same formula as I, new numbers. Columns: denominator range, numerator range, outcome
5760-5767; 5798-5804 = 1.03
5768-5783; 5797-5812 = 1.02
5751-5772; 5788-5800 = 1.03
